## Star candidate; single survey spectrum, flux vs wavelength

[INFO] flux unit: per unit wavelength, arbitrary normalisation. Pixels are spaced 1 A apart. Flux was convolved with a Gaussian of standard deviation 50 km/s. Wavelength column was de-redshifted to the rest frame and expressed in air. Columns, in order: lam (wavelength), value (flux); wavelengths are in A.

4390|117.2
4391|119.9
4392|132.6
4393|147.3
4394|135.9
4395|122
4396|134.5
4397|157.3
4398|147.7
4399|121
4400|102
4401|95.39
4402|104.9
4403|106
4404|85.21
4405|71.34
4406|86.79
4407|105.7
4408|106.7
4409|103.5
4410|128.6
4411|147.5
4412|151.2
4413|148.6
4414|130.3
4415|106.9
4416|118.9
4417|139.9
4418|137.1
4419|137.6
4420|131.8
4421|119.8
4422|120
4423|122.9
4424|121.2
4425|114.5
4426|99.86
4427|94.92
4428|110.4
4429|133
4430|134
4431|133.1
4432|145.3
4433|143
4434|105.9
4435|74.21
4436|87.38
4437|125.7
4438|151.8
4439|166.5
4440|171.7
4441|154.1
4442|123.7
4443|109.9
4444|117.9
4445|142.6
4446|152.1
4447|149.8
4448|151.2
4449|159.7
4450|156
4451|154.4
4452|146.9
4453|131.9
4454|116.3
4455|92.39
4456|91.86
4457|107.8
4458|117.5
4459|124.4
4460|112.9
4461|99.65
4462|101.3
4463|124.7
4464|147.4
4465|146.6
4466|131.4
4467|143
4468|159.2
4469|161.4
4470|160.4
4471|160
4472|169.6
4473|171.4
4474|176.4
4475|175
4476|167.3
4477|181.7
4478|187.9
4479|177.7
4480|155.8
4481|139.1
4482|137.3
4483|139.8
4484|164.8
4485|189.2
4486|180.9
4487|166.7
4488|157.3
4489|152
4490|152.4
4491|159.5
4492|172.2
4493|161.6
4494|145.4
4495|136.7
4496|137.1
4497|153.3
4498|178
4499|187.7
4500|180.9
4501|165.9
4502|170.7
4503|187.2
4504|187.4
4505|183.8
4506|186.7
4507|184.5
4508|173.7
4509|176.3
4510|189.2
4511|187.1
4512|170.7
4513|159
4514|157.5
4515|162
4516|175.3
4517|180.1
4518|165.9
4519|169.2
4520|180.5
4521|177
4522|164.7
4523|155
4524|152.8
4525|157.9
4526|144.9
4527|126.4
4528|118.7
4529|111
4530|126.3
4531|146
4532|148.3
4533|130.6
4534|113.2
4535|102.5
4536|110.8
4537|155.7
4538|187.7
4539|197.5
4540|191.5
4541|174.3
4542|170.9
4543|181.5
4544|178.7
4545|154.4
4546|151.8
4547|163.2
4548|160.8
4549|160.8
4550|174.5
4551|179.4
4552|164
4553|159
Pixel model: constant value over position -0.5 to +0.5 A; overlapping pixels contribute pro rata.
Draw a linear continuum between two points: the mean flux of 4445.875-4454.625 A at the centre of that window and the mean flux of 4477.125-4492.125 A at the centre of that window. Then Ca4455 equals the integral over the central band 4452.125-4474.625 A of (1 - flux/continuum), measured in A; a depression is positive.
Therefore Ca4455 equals 2.7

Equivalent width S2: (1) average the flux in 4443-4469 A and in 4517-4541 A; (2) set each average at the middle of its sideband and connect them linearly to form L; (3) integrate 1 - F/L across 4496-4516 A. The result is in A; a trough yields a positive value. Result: -4.2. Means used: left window 131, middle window 175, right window 150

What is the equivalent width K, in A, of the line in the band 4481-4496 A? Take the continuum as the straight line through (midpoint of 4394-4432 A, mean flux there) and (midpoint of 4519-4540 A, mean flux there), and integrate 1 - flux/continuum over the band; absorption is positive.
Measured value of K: -2.1 A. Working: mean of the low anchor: 120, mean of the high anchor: 147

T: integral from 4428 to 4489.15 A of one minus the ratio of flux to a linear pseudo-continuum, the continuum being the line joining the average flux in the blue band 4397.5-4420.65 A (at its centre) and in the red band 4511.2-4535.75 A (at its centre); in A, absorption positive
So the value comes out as -4.81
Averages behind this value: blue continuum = 118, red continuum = 150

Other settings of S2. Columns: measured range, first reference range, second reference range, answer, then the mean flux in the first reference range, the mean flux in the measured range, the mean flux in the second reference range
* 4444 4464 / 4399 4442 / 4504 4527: 1.4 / 121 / 128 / 170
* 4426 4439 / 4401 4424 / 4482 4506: 0.9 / 118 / 121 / 166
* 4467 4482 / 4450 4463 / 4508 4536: -4.4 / 118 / 166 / 153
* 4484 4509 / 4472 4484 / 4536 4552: -0.4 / 165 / 169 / 170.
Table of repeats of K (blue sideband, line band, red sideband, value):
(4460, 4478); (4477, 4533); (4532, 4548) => -2.99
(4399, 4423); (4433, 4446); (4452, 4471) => -0.65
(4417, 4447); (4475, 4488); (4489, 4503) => -0.96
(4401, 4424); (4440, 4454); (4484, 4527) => -0.59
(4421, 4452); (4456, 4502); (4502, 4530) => -1.09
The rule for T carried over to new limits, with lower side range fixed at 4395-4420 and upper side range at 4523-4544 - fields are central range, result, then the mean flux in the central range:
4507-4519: -2.4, 173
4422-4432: 0.4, 120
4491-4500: -1.3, 160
